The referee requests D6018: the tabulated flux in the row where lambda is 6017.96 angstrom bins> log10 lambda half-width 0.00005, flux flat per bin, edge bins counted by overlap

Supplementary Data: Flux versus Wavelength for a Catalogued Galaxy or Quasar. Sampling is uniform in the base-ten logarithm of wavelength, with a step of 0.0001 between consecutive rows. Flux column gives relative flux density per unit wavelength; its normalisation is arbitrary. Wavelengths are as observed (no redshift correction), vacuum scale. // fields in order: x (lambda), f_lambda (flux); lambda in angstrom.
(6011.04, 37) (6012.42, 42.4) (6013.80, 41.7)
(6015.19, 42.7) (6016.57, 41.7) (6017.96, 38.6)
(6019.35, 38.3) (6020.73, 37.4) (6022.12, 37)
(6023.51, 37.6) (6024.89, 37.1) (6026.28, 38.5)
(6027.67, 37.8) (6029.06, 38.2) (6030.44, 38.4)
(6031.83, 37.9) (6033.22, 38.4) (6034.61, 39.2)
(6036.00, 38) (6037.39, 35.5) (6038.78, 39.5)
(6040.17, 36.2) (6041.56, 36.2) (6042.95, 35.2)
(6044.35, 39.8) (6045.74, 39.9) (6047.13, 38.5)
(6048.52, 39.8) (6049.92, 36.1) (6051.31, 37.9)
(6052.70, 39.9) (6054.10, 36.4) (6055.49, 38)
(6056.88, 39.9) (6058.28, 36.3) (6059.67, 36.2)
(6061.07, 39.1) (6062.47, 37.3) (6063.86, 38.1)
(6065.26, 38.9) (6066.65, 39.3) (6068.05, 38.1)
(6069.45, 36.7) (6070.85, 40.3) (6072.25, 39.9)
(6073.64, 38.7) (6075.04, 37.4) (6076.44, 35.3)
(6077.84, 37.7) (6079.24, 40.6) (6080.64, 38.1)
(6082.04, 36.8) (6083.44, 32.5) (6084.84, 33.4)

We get 38.6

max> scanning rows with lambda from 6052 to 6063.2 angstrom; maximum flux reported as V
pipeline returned 39.9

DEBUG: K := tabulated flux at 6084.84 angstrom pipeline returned 33.4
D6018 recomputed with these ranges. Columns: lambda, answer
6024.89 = 37.1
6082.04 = 36.8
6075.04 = 37.4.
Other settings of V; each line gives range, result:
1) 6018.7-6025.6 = 38.3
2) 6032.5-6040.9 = 39.5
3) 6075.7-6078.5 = 37.7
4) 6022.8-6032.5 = 38.5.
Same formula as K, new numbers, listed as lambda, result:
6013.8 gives 41.7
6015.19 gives 42.7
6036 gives 38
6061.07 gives 39.1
